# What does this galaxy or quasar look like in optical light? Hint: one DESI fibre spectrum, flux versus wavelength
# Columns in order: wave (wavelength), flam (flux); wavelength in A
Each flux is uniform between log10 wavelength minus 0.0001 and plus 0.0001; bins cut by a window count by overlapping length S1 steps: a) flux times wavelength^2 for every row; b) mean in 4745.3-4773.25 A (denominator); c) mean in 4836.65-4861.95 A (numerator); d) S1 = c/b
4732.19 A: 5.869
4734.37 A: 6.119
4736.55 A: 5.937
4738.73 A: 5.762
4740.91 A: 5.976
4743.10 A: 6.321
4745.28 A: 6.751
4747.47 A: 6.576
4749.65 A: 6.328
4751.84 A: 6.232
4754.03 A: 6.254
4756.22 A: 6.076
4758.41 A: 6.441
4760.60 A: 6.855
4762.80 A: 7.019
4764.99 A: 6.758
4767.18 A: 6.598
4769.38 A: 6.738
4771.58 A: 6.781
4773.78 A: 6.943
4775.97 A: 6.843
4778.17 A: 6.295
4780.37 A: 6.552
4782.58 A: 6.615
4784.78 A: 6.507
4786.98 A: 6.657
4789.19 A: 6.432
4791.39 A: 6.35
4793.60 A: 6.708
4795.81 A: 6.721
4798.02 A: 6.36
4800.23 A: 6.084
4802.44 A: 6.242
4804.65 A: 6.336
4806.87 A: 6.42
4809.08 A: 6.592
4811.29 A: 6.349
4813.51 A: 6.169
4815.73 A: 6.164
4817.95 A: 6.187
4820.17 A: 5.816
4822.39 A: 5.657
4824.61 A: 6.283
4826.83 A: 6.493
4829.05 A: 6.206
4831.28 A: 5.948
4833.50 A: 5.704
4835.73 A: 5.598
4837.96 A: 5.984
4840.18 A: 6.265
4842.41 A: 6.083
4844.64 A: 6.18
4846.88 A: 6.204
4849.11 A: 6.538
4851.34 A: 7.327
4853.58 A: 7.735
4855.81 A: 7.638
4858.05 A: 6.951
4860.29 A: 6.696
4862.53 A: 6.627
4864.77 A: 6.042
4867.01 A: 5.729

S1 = 1.1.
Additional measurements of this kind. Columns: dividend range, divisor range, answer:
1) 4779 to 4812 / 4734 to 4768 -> 1.03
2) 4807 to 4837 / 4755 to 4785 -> 0.94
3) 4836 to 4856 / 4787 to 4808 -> 1.05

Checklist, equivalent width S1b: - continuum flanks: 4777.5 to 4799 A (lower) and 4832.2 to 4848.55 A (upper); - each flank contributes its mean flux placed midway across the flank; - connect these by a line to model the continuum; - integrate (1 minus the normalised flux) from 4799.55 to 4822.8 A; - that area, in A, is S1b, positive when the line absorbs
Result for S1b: 0.4 A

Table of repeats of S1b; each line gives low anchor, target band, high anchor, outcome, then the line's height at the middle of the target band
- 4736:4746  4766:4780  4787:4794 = -0.7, 6.37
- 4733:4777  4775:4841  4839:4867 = 2.8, 6.56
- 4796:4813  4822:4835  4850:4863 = 1.3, 6.73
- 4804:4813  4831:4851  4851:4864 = 2.2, 6.88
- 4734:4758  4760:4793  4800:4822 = -2.3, 6.22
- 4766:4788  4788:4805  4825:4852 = 0.3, 6.51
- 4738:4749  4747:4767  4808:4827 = -0.7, 6.28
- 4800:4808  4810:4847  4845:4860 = 3.2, 6.65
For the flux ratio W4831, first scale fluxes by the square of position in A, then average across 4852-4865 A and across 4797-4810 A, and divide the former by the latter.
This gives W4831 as 1.1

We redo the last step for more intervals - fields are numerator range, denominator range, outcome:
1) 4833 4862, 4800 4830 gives 1.07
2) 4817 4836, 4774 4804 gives 0.94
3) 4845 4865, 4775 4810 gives 1.09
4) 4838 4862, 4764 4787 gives 1.04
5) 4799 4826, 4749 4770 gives 0.97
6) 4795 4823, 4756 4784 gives 0.95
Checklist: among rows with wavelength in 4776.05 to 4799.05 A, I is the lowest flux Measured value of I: 6.295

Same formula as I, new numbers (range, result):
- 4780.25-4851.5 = 5.598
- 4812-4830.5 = 5.657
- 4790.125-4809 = 6.084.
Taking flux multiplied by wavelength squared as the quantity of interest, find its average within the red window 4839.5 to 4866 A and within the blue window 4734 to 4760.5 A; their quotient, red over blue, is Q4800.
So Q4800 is 1.12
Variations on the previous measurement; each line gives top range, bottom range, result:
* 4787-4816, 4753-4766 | 0.99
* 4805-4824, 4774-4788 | 0.95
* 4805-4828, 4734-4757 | 1.03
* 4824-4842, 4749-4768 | 0.96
